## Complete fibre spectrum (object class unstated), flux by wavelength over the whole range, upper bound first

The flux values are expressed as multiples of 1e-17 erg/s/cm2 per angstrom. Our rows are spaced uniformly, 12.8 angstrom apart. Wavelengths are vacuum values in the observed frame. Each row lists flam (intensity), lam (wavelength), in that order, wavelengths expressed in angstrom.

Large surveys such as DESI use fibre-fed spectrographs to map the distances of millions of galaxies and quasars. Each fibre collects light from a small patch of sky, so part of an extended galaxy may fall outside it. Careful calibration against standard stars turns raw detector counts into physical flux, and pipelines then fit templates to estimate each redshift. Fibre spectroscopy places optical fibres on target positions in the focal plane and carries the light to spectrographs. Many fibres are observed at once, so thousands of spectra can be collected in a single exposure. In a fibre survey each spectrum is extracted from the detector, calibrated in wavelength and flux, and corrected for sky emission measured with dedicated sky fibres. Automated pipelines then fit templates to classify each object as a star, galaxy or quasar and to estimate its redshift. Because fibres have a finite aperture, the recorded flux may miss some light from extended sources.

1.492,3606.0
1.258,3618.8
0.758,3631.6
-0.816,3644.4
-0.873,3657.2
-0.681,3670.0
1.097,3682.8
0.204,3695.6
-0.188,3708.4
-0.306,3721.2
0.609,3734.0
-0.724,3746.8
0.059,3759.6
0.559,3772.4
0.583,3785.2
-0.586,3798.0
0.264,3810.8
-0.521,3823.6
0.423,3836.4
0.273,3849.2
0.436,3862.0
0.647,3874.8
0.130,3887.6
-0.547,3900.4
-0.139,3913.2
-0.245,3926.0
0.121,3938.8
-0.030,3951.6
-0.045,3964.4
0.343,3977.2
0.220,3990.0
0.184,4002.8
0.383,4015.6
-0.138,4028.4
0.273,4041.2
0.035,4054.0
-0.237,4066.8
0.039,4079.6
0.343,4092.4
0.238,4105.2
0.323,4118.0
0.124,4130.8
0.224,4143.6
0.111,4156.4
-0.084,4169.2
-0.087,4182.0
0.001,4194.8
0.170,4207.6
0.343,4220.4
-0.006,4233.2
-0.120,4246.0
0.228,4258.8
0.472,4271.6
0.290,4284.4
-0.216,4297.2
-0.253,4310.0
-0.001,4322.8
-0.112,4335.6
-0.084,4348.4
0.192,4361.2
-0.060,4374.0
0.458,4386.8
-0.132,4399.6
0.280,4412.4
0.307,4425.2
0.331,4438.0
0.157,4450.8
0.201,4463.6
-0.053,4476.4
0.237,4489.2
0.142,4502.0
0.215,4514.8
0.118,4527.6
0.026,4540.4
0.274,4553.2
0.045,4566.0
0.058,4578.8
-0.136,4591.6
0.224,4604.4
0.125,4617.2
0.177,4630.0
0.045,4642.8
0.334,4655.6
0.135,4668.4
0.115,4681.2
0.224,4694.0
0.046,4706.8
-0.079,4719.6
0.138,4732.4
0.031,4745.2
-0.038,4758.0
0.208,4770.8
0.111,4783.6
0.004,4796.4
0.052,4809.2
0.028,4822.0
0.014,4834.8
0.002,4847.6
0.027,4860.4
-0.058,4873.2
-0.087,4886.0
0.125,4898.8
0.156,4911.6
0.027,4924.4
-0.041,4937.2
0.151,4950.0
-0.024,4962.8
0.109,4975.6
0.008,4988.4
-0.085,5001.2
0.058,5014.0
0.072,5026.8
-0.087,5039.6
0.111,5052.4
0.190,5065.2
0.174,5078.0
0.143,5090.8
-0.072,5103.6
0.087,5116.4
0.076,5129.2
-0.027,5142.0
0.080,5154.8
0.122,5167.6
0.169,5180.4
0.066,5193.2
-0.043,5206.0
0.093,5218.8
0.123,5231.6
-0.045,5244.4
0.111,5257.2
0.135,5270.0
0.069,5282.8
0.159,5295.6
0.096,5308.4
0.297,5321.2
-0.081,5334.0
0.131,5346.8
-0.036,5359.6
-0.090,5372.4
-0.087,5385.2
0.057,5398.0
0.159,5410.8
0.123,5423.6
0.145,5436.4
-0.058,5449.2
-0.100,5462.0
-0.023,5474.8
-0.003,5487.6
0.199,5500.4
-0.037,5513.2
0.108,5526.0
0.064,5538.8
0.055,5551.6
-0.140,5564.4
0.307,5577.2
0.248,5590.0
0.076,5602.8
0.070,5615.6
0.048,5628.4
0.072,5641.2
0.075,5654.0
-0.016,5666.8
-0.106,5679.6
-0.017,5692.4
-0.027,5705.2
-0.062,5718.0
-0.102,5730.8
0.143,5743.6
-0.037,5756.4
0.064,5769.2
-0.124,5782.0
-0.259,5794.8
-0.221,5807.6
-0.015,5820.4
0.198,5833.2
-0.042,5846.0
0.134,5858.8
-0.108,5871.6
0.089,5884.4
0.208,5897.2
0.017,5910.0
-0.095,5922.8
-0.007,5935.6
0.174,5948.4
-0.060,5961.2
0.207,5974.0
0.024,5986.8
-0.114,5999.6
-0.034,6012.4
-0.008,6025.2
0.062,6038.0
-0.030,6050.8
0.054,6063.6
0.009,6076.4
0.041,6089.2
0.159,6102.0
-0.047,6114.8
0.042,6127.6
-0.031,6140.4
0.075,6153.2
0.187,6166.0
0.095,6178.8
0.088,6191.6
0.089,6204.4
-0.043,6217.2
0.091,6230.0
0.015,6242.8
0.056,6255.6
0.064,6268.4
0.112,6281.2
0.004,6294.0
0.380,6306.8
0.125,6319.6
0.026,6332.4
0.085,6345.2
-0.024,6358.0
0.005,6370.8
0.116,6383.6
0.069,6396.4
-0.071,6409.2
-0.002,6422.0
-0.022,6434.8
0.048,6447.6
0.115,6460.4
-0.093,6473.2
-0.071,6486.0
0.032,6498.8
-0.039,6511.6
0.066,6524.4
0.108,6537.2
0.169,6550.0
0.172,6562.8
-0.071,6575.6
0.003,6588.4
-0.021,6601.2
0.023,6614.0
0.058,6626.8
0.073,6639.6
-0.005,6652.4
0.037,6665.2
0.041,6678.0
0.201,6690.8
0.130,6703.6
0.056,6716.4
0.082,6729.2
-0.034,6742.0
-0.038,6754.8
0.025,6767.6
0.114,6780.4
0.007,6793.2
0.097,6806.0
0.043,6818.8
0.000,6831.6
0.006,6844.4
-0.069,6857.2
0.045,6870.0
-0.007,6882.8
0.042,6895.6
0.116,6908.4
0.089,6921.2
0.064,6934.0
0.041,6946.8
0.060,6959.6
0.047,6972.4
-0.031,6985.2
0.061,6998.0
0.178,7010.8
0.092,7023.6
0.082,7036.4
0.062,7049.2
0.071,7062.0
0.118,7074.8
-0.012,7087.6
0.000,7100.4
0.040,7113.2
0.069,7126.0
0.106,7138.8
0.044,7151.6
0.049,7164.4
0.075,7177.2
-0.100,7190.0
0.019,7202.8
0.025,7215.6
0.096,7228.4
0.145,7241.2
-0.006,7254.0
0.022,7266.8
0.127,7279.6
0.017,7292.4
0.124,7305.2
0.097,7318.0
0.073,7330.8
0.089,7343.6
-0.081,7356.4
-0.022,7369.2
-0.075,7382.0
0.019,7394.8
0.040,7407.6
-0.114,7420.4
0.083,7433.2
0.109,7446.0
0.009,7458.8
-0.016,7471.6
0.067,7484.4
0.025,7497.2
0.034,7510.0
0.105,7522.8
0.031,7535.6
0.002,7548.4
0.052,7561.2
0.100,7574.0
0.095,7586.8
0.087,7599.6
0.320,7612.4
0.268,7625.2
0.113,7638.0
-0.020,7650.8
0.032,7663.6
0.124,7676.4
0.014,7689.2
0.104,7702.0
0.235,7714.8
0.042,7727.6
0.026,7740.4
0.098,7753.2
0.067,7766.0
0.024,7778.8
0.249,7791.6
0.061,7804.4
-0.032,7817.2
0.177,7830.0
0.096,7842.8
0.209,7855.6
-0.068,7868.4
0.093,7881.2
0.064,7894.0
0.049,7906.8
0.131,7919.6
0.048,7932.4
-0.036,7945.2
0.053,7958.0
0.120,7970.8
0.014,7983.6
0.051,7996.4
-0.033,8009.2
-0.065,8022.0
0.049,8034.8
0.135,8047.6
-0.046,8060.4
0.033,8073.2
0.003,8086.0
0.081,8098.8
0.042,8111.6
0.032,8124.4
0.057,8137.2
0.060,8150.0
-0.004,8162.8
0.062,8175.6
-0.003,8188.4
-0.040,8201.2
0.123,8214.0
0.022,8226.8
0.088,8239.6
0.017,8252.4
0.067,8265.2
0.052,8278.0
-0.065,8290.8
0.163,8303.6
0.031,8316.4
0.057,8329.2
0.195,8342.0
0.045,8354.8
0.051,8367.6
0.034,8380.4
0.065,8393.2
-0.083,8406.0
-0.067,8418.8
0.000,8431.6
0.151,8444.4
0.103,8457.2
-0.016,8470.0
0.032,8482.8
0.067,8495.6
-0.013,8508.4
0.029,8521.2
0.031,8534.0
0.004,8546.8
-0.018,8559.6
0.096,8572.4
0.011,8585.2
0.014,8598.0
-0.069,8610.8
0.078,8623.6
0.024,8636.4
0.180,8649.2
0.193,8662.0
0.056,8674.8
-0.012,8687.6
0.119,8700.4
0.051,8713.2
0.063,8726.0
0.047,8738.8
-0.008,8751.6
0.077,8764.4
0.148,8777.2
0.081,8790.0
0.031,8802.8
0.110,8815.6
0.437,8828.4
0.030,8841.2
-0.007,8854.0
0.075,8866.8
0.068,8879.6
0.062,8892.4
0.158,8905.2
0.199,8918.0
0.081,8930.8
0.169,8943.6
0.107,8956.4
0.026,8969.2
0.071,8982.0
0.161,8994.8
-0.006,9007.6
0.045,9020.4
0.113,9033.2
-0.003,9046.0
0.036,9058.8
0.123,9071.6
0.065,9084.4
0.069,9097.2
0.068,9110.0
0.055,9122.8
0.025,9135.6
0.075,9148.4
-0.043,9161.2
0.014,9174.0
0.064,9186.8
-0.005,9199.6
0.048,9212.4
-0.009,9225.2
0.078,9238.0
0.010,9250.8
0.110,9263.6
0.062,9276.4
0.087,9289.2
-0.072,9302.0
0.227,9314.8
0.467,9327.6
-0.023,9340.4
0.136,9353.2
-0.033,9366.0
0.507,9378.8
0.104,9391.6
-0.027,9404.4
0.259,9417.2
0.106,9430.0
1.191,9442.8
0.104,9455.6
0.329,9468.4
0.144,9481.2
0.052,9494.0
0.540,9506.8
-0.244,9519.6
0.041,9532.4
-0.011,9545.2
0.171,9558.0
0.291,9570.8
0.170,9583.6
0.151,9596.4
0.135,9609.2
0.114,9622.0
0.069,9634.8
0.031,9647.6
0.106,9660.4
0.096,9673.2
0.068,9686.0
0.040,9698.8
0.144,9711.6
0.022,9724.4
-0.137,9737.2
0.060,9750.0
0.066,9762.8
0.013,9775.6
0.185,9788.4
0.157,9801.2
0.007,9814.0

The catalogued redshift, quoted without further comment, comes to 0.796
